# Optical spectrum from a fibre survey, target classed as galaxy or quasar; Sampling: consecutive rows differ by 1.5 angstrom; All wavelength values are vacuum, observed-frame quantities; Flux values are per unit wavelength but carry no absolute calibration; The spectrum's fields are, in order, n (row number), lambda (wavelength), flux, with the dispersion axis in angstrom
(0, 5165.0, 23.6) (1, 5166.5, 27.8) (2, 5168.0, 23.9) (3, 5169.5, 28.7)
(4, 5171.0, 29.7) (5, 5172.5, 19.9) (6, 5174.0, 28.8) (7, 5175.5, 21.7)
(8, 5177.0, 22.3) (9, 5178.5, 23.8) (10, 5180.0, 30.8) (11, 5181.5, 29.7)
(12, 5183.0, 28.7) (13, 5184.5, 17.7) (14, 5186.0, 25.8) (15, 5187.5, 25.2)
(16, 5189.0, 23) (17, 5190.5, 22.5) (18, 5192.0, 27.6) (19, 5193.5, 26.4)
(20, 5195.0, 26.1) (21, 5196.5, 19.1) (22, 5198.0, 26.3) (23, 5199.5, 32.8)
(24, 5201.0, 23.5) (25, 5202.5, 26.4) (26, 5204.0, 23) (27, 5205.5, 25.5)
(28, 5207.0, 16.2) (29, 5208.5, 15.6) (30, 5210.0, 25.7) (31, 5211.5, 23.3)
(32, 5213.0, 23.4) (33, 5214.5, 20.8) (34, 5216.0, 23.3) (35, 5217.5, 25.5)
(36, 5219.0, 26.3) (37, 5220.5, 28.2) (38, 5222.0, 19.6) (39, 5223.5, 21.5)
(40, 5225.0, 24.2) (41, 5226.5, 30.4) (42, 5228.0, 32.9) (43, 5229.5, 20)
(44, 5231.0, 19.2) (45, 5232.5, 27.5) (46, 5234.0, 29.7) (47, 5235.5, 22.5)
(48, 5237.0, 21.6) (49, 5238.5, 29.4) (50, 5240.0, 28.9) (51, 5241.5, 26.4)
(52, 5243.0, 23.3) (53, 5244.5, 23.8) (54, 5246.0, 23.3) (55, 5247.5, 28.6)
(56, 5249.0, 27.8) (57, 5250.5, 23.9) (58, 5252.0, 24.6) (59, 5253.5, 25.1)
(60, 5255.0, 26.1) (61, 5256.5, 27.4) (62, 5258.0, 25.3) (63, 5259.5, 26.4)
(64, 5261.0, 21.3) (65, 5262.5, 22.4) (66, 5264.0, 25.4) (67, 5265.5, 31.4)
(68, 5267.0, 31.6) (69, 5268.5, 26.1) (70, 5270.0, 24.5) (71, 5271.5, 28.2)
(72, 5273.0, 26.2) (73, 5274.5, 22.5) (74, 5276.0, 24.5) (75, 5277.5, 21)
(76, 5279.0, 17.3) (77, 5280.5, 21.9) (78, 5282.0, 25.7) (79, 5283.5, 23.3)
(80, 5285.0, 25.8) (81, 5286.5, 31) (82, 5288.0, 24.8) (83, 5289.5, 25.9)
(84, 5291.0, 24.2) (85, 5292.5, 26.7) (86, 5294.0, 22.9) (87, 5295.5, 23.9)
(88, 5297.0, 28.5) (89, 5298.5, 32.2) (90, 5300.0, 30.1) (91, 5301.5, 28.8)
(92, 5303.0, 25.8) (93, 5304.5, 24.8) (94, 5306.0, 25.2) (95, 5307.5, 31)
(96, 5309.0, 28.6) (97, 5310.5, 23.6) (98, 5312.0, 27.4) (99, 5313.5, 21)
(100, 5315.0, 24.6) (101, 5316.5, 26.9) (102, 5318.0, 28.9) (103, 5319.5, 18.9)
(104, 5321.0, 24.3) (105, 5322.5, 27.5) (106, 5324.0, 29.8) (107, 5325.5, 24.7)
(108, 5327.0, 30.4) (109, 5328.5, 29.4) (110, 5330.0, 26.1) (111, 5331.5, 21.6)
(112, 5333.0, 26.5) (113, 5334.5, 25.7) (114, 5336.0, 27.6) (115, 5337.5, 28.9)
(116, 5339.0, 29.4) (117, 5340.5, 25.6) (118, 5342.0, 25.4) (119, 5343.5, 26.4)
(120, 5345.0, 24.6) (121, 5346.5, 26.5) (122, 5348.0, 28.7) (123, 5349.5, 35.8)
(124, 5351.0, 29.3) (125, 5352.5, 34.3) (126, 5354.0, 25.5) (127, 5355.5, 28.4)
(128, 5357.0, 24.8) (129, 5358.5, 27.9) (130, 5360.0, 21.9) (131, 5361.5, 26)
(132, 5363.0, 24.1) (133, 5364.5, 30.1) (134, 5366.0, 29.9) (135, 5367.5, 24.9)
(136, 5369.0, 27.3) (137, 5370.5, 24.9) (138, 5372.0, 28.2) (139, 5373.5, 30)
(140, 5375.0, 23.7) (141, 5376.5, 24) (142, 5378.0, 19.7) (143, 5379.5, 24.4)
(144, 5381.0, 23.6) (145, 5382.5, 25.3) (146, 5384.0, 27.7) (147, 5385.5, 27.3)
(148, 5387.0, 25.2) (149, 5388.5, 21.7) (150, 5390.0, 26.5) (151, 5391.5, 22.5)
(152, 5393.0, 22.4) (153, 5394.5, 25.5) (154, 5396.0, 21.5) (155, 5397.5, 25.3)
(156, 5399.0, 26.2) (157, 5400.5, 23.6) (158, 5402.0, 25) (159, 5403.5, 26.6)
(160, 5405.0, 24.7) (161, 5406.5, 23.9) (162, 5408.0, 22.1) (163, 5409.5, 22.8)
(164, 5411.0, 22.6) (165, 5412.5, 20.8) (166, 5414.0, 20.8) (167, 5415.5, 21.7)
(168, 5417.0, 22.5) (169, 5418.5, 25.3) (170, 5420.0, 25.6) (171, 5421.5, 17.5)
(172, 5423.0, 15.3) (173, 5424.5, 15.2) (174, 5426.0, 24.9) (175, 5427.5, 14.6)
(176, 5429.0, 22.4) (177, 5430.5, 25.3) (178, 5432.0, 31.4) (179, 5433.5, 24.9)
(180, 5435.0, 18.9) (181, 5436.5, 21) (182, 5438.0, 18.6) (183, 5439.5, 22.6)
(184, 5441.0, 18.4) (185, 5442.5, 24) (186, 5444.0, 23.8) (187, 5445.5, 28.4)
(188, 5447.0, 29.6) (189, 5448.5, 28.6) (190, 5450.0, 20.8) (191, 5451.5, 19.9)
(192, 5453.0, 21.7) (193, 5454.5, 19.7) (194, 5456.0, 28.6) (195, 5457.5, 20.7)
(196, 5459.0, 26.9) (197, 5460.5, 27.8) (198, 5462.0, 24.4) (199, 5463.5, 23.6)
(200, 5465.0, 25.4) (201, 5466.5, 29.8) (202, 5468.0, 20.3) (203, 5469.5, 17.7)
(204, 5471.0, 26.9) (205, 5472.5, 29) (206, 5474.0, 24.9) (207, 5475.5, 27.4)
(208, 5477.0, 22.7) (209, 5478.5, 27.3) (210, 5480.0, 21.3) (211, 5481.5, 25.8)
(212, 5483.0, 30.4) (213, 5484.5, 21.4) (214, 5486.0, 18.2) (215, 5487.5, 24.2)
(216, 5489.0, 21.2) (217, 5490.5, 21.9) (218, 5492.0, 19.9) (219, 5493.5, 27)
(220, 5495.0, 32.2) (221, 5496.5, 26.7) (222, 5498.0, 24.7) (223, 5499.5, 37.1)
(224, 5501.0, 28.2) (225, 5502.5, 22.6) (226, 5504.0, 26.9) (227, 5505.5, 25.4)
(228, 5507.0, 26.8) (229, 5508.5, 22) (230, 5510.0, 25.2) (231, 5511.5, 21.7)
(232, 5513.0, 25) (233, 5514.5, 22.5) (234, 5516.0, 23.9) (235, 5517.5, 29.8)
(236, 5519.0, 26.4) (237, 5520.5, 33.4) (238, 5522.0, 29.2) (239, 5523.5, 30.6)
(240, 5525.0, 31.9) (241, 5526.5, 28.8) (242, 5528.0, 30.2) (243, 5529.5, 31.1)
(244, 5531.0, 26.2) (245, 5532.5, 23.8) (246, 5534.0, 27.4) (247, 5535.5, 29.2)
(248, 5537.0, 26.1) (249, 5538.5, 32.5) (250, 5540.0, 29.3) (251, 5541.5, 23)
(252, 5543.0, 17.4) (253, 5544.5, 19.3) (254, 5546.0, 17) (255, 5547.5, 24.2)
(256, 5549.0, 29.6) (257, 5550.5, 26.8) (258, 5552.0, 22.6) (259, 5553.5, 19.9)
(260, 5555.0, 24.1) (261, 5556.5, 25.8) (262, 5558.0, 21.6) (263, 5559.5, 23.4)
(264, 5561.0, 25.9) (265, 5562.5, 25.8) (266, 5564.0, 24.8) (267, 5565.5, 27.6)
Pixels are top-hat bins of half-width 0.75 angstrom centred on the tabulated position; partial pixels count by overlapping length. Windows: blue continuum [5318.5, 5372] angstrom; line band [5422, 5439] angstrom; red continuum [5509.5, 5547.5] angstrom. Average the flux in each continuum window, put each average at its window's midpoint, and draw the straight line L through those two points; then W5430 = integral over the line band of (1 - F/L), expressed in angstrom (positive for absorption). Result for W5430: 3.6 angstrom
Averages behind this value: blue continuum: 27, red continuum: 26.4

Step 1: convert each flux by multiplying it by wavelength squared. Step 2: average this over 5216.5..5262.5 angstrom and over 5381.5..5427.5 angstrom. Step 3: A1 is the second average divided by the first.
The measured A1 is 1.0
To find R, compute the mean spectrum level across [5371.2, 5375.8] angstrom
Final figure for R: 27.2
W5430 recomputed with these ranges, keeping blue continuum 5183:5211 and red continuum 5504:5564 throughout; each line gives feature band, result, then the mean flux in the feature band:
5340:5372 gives -3.2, 27.3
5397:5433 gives 3.4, 22.8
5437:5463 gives 1.6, 23.8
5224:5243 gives -1.4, 25.9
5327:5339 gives -1.1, 27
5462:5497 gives 1.3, 24.6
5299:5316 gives -1.4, 26.5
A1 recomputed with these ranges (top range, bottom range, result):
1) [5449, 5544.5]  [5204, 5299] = 1.12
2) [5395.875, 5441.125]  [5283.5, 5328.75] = 0.88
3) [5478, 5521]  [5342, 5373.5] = 0.97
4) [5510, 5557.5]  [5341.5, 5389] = 1.05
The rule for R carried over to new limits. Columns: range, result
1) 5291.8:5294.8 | 24.8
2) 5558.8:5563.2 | 25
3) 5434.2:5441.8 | 20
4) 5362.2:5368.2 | 27.3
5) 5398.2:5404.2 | 25.3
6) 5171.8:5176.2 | 23.5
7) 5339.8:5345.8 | 25.5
